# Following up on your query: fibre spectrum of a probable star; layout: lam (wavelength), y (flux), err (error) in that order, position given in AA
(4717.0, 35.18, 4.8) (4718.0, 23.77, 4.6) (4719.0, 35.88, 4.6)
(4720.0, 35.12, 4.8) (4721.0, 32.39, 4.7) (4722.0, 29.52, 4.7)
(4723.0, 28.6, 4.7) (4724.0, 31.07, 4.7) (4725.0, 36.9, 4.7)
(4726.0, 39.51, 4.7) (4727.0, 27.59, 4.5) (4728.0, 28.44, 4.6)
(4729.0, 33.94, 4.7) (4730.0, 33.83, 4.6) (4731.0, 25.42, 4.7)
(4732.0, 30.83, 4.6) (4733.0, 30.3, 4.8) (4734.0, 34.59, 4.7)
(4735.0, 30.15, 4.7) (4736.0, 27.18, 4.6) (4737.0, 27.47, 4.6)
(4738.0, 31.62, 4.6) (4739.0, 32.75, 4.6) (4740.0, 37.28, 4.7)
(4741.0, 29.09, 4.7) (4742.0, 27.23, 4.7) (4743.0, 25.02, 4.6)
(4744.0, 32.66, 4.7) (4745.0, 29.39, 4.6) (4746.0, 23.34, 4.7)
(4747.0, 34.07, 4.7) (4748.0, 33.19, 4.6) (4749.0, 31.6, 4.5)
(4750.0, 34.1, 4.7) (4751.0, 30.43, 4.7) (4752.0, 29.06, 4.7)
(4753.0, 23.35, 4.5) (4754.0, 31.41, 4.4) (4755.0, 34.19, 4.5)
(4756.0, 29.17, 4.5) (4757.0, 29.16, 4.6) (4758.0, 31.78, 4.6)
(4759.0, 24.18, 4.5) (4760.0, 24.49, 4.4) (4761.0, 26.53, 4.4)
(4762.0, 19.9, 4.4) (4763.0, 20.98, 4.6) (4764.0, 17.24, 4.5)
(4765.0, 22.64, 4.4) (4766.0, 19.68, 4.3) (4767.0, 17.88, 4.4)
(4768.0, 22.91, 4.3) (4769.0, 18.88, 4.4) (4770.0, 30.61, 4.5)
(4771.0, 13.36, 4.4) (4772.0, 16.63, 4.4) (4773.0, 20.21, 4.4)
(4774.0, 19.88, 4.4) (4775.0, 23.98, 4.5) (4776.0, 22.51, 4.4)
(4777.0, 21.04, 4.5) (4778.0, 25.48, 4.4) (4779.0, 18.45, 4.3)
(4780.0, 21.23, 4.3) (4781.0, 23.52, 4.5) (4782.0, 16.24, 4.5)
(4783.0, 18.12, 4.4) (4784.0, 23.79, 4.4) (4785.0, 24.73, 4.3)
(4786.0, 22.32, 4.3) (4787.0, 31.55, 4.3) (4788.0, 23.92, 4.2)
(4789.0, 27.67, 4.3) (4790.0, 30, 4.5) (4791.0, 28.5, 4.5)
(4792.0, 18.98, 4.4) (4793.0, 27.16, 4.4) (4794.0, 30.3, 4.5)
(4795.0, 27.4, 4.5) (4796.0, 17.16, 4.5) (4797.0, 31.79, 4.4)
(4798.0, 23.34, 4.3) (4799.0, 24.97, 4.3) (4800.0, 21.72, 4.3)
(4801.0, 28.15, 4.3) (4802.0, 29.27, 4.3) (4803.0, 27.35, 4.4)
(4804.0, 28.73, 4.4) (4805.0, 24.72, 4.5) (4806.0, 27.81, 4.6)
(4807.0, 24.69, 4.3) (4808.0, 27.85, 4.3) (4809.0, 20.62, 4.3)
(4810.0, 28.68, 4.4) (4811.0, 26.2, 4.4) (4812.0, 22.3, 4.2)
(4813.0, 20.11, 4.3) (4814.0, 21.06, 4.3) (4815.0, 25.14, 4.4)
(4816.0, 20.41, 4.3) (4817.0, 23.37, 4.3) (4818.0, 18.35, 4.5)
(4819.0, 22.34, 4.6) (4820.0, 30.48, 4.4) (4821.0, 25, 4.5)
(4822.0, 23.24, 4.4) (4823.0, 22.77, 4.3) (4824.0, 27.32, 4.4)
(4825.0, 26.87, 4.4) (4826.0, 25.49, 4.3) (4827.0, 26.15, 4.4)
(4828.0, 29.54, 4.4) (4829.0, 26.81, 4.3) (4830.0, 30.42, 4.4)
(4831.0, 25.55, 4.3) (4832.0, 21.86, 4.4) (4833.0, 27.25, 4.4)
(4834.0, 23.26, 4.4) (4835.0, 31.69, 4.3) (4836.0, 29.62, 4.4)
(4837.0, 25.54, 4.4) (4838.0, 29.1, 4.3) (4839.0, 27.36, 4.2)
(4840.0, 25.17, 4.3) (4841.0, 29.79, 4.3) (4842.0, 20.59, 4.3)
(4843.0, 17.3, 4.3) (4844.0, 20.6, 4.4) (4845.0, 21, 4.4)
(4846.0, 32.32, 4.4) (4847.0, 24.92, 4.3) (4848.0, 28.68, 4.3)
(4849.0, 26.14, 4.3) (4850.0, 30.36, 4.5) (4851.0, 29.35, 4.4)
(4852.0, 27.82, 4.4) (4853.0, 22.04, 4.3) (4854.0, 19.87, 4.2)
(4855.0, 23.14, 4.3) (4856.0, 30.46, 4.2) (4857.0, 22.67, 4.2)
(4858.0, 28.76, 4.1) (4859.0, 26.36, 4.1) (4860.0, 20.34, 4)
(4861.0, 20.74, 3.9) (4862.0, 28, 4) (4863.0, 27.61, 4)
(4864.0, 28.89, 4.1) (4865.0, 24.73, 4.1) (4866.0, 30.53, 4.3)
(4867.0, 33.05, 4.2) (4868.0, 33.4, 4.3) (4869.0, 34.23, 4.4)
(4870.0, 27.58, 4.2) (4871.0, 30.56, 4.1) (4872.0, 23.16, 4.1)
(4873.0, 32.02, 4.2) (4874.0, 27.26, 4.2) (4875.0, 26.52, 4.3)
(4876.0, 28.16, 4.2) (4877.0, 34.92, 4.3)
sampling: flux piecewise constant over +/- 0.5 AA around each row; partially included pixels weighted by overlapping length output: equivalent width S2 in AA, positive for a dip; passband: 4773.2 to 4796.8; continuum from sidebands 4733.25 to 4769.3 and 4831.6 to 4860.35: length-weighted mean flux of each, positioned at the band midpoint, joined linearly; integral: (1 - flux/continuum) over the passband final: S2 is 2.85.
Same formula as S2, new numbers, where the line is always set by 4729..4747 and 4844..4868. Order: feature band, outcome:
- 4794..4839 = 3.42 AA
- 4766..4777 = 3.19 AA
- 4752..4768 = 2.47 AA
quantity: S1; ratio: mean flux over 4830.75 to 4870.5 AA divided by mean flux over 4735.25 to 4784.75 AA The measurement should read 1.04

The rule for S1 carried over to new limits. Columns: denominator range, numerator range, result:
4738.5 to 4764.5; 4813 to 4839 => 0.89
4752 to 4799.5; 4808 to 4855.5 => 1.06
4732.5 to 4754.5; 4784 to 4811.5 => 0.86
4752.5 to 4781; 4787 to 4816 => 1.11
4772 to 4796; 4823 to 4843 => 1.13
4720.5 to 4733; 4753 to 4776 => 0.74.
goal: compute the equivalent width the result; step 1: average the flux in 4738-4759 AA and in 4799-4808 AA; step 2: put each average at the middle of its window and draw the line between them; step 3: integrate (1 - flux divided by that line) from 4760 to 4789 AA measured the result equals 6.9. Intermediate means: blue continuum 30.3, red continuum 26.5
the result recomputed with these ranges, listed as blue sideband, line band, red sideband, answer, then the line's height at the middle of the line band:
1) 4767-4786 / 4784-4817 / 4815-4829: -3.4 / 23.1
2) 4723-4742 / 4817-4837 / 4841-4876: 1.3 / 27.8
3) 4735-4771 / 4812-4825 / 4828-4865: 1.4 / 26.3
